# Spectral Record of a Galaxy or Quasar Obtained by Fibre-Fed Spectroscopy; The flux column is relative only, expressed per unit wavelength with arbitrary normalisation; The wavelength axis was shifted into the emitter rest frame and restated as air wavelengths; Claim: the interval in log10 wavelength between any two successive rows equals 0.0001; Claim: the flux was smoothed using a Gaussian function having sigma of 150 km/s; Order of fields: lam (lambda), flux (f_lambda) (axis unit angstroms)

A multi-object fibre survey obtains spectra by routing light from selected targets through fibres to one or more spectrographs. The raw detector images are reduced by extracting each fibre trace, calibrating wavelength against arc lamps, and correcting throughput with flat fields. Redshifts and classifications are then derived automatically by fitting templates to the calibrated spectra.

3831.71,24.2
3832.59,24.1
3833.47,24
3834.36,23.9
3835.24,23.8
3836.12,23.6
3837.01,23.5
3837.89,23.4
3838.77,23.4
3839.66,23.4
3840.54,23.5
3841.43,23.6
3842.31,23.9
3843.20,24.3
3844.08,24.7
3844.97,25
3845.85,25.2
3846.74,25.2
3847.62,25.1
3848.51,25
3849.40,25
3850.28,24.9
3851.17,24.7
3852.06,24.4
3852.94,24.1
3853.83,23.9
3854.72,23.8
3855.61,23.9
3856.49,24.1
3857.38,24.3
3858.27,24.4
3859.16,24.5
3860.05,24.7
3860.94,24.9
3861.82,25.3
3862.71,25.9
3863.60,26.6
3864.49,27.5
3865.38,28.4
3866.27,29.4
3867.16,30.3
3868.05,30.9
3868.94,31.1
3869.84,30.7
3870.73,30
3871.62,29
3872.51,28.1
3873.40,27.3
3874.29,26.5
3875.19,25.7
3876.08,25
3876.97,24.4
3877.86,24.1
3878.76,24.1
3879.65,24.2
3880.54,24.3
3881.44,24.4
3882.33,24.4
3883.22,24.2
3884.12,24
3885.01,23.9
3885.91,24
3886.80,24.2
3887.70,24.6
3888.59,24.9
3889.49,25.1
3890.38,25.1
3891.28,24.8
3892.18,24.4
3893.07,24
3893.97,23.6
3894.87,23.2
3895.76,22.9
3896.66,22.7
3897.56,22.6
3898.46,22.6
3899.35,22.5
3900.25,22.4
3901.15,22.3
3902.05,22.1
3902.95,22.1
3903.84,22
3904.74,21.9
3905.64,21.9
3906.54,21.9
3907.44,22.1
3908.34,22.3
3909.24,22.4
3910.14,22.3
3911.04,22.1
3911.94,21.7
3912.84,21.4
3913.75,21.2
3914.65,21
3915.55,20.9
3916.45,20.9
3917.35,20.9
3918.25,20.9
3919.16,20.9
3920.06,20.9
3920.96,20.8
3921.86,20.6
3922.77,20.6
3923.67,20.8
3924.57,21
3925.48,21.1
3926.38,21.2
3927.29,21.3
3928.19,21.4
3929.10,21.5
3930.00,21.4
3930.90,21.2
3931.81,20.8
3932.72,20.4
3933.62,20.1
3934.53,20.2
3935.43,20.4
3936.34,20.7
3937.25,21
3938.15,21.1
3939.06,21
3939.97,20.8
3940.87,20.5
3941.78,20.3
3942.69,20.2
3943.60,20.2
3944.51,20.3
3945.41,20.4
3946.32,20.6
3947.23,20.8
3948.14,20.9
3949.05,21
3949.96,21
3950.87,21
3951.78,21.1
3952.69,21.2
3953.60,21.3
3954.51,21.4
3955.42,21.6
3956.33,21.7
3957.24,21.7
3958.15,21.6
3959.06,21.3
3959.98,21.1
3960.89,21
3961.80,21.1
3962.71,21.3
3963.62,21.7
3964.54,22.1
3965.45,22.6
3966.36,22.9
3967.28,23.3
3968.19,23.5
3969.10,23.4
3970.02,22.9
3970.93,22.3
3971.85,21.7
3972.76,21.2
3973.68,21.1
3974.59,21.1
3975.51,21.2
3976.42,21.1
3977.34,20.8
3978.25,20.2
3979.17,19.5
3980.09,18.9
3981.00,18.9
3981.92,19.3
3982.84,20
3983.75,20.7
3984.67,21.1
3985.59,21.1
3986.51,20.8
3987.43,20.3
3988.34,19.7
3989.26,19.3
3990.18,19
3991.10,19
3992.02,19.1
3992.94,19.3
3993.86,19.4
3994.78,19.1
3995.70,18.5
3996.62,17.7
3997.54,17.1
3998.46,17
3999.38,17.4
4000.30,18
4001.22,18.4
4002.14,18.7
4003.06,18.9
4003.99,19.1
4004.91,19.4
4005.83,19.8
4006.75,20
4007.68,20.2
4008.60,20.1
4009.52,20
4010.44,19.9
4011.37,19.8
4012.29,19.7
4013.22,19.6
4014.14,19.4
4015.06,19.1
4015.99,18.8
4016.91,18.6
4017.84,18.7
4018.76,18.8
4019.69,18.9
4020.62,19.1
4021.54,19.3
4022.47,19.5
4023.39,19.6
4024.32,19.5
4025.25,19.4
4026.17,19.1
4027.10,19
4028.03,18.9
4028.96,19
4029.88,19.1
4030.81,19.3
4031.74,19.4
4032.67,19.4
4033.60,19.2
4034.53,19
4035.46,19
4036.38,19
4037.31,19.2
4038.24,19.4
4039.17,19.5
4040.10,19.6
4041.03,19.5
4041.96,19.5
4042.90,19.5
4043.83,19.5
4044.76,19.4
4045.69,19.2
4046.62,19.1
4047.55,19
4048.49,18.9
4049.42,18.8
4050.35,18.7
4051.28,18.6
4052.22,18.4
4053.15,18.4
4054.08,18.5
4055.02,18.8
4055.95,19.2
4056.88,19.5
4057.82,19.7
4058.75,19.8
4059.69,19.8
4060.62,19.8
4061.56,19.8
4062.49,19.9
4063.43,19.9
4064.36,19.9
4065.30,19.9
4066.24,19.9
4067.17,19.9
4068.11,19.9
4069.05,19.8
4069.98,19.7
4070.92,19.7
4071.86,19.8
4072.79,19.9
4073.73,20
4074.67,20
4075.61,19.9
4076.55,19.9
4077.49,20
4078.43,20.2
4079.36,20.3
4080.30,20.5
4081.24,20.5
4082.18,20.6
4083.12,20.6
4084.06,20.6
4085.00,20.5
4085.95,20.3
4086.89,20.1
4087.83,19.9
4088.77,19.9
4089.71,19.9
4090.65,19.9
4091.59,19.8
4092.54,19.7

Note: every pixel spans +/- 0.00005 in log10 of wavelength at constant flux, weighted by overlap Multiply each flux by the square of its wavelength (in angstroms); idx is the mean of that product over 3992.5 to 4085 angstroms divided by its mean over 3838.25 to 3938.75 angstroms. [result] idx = 0.9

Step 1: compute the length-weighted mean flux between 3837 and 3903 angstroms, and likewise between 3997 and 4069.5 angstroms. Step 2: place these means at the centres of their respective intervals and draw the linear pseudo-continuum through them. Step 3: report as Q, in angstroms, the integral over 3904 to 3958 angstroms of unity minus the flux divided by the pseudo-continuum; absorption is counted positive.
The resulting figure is 4.1 angstroms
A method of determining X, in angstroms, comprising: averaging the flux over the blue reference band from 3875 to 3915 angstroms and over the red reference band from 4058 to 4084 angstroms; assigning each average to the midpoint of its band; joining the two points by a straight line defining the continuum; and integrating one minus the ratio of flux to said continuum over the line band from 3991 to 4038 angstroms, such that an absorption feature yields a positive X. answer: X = 4.4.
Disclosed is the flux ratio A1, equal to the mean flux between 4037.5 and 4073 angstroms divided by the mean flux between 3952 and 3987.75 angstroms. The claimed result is 0.91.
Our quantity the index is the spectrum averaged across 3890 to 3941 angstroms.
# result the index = 21.7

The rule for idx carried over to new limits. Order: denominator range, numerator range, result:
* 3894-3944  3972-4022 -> 0.95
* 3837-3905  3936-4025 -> 0.86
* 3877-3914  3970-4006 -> 0.89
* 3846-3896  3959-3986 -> 0.88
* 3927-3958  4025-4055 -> 0.96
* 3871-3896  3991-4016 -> 0.81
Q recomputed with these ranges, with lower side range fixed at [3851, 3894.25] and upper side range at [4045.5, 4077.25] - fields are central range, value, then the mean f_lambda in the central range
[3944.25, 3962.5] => 1.5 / 21.1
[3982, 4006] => 2.8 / 19.1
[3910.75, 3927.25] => 2.1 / 21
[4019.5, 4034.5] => 1.0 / 19.2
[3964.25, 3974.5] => 0.0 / 22.4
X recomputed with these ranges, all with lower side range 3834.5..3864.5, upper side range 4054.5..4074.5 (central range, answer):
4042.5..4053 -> 0.6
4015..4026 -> 0.9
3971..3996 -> 1.7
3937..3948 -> 0.9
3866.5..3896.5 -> -2.4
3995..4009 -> 1.6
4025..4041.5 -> 1.0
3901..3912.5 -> 0.6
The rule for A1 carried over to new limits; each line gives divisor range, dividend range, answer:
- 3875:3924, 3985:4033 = 0.84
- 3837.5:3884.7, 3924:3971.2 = 0.83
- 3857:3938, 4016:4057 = 0.81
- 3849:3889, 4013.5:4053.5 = 0.74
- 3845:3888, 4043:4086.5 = 0.76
